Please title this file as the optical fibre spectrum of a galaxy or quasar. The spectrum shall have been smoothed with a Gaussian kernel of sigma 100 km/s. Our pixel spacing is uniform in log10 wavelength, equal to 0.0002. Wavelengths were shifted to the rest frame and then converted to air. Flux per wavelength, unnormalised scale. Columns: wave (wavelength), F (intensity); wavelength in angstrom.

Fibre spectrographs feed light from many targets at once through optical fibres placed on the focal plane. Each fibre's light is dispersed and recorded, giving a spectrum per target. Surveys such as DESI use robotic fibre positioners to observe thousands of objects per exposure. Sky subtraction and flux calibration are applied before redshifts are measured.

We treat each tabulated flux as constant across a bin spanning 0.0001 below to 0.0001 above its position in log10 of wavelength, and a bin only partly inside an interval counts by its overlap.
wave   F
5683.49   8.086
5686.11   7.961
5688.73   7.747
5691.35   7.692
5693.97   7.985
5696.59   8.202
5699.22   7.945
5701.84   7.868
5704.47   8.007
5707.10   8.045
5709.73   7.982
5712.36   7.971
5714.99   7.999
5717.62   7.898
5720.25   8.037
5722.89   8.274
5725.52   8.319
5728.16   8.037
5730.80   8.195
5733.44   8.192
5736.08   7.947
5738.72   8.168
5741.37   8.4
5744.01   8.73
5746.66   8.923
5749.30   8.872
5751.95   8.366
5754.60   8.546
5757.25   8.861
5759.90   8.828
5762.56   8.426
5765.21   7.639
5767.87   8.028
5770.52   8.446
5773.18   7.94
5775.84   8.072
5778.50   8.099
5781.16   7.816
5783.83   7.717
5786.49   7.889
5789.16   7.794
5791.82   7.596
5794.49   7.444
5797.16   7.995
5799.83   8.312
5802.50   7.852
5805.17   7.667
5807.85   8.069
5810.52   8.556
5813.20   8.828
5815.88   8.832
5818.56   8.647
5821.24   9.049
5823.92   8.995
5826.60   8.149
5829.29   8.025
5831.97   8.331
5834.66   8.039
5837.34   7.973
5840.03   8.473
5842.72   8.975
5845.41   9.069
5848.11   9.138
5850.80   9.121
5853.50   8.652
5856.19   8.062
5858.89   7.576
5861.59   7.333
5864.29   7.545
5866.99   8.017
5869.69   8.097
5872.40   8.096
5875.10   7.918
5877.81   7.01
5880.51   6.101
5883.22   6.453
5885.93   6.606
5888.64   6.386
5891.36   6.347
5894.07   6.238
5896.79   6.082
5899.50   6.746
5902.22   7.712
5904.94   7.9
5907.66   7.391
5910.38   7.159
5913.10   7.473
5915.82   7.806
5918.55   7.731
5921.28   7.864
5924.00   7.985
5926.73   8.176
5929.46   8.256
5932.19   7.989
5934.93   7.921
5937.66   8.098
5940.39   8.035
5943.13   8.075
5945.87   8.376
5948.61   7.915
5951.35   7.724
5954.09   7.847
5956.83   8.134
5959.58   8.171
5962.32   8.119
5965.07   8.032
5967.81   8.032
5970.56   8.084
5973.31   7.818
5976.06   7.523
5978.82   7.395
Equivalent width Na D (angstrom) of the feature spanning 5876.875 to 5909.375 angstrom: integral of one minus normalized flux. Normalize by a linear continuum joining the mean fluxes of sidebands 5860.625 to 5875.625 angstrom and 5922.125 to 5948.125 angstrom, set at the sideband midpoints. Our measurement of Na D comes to 4.9 angstrom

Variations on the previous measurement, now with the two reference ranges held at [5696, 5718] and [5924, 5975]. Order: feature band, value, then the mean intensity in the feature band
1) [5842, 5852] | -1.3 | 9.08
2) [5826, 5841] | -0.3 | 8.16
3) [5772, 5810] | 0.5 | 7.89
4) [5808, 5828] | -1.7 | 8.68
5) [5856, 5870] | 0.5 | 7.72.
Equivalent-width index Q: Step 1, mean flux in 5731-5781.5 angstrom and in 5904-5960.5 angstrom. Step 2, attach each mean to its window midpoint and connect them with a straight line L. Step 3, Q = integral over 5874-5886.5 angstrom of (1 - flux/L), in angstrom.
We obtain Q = 1.9 angstrom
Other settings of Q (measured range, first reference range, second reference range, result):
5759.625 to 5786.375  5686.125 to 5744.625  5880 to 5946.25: -0.6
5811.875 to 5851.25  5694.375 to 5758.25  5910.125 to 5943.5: -2.8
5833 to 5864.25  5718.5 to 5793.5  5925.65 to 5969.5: -0.9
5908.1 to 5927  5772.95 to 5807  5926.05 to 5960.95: 0.8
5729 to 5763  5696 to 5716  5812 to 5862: -1.4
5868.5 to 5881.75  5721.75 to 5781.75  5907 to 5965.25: 1.0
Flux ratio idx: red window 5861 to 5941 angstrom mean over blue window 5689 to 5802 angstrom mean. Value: 0.9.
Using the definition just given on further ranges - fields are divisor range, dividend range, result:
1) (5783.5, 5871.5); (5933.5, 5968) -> 0.98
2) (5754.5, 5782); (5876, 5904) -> 0.80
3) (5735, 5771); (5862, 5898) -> 0.83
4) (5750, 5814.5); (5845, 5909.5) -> 0.92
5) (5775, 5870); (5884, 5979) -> 0.93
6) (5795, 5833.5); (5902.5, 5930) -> 0.93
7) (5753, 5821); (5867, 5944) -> 0.91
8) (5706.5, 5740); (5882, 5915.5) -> 0.85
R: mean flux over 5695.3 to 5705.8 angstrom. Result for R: 8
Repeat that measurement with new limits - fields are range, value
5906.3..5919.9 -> 7.51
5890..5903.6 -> 6.63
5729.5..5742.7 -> 8.18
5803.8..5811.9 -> 8.1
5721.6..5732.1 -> 8.21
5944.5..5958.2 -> 8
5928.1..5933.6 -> 8.11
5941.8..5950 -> 8.12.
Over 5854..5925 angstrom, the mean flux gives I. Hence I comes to 7.31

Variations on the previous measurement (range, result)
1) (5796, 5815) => 8.2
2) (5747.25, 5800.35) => 8.14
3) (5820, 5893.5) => 7.89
